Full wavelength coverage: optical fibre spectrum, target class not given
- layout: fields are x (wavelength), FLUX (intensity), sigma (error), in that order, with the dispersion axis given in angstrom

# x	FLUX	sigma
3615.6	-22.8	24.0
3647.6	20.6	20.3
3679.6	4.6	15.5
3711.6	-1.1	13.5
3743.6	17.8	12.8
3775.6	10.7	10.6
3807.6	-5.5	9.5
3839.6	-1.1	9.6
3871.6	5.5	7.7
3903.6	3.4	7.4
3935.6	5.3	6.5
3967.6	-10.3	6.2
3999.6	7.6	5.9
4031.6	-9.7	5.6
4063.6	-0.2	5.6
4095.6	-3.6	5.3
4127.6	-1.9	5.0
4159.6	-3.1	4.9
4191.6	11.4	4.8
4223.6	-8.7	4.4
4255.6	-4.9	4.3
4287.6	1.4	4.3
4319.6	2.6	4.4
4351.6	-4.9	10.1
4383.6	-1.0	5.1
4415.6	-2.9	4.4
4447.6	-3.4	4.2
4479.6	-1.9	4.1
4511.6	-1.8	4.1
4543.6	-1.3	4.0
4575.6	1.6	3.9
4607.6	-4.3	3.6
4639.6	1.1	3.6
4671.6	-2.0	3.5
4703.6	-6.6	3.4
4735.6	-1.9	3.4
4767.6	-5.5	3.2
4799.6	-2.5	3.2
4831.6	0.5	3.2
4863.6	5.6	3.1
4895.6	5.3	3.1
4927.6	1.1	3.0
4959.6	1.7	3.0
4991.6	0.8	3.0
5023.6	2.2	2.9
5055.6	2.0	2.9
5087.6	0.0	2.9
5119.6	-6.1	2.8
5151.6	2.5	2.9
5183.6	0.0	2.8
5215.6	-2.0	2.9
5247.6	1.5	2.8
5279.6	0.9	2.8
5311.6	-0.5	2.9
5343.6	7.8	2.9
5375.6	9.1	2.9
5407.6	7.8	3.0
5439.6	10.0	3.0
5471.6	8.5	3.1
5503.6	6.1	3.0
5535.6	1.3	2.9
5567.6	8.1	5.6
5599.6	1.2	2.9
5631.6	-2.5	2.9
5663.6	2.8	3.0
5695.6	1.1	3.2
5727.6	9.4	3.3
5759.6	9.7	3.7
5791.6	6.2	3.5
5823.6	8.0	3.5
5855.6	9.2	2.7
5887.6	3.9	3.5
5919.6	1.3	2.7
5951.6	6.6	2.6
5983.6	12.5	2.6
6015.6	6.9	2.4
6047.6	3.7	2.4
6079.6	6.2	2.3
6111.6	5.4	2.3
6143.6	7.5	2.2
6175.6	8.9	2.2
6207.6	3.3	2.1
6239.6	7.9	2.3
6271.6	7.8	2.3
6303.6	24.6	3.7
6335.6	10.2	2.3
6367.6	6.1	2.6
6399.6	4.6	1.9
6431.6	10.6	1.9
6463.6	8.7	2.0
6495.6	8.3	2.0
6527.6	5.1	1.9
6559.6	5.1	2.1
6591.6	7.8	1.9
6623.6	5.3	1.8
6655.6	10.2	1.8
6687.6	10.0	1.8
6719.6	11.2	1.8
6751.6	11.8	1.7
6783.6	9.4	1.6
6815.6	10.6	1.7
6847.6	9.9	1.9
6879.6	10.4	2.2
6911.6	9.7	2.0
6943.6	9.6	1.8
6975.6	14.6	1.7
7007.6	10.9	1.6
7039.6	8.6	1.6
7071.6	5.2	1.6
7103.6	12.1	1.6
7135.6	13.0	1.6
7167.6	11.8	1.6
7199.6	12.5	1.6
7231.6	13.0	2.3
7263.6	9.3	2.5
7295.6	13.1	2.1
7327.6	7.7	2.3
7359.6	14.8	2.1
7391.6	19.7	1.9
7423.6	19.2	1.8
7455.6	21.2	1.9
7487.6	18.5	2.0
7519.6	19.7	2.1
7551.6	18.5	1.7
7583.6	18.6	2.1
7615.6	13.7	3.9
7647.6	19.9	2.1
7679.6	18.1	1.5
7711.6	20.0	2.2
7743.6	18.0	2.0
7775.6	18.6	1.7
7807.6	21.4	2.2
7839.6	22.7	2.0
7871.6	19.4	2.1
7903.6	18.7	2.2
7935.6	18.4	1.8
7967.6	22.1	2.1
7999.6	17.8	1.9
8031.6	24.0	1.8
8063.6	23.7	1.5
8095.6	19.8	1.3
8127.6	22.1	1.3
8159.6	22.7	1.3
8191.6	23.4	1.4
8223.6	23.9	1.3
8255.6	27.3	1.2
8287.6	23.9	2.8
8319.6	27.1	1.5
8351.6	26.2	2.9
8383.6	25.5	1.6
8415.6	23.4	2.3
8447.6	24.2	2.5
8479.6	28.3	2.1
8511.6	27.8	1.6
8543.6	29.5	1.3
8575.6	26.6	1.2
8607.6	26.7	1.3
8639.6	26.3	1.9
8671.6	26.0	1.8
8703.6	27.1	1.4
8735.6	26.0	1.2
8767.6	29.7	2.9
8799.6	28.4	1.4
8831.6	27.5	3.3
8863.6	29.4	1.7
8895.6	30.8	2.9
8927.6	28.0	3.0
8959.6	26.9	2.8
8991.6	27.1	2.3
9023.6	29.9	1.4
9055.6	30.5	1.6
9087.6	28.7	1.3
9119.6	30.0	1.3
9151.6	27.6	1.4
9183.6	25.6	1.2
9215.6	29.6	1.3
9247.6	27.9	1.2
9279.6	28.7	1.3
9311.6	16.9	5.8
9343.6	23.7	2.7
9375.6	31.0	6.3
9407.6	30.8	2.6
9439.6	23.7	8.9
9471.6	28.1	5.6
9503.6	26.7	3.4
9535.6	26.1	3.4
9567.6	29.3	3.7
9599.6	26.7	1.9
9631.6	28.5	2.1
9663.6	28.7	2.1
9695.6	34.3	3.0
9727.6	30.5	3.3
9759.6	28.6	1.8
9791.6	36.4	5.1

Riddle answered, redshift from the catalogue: 0.844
